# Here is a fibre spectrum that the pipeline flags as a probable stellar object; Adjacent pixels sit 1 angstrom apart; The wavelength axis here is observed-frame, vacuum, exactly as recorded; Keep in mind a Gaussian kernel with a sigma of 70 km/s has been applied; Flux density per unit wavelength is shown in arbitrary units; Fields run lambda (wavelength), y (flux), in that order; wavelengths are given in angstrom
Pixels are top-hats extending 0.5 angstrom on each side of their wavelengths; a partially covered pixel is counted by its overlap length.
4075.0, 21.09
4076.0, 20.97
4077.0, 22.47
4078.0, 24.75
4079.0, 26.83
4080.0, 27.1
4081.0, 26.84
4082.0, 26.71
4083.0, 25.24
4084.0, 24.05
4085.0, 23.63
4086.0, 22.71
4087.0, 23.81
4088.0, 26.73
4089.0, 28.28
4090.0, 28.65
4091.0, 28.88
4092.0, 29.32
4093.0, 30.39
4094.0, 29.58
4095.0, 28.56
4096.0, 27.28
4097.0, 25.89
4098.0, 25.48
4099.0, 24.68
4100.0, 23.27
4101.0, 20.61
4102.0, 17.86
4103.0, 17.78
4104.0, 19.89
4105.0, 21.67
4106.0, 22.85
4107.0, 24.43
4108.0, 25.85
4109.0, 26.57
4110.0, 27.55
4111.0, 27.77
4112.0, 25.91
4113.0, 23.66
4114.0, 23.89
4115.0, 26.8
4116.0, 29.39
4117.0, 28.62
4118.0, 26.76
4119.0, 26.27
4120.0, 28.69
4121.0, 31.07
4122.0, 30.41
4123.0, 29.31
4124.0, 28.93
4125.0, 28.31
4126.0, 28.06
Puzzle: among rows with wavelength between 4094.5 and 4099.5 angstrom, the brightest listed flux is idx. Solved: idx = 28.56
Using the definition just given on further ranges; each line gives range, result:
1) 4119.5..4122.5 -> 31.07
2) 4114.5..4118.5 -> 29.39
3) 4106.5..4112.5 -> 27.77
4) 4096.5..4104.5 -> 25.89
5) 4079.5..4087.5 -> 27.1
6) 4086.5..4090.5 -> 28.65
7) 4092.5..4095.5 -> 30.39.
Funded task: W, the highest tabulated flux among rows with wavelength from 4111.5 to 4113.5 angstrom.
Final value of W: 25.91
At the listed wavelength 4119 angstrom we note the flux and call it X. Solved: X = 26.27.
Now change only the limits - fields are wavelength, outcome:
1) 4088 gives 26.73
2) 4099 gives 24.68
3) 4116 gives 29.39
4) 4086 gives 22.71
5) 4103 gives 17.78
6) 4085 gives 23.63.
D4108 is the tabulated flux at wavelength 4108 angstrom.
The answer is 25.85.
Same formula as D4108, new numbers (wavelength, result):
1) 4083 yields 25.24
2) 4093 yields 30.39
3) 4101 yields 20.61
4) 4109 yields 26.57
